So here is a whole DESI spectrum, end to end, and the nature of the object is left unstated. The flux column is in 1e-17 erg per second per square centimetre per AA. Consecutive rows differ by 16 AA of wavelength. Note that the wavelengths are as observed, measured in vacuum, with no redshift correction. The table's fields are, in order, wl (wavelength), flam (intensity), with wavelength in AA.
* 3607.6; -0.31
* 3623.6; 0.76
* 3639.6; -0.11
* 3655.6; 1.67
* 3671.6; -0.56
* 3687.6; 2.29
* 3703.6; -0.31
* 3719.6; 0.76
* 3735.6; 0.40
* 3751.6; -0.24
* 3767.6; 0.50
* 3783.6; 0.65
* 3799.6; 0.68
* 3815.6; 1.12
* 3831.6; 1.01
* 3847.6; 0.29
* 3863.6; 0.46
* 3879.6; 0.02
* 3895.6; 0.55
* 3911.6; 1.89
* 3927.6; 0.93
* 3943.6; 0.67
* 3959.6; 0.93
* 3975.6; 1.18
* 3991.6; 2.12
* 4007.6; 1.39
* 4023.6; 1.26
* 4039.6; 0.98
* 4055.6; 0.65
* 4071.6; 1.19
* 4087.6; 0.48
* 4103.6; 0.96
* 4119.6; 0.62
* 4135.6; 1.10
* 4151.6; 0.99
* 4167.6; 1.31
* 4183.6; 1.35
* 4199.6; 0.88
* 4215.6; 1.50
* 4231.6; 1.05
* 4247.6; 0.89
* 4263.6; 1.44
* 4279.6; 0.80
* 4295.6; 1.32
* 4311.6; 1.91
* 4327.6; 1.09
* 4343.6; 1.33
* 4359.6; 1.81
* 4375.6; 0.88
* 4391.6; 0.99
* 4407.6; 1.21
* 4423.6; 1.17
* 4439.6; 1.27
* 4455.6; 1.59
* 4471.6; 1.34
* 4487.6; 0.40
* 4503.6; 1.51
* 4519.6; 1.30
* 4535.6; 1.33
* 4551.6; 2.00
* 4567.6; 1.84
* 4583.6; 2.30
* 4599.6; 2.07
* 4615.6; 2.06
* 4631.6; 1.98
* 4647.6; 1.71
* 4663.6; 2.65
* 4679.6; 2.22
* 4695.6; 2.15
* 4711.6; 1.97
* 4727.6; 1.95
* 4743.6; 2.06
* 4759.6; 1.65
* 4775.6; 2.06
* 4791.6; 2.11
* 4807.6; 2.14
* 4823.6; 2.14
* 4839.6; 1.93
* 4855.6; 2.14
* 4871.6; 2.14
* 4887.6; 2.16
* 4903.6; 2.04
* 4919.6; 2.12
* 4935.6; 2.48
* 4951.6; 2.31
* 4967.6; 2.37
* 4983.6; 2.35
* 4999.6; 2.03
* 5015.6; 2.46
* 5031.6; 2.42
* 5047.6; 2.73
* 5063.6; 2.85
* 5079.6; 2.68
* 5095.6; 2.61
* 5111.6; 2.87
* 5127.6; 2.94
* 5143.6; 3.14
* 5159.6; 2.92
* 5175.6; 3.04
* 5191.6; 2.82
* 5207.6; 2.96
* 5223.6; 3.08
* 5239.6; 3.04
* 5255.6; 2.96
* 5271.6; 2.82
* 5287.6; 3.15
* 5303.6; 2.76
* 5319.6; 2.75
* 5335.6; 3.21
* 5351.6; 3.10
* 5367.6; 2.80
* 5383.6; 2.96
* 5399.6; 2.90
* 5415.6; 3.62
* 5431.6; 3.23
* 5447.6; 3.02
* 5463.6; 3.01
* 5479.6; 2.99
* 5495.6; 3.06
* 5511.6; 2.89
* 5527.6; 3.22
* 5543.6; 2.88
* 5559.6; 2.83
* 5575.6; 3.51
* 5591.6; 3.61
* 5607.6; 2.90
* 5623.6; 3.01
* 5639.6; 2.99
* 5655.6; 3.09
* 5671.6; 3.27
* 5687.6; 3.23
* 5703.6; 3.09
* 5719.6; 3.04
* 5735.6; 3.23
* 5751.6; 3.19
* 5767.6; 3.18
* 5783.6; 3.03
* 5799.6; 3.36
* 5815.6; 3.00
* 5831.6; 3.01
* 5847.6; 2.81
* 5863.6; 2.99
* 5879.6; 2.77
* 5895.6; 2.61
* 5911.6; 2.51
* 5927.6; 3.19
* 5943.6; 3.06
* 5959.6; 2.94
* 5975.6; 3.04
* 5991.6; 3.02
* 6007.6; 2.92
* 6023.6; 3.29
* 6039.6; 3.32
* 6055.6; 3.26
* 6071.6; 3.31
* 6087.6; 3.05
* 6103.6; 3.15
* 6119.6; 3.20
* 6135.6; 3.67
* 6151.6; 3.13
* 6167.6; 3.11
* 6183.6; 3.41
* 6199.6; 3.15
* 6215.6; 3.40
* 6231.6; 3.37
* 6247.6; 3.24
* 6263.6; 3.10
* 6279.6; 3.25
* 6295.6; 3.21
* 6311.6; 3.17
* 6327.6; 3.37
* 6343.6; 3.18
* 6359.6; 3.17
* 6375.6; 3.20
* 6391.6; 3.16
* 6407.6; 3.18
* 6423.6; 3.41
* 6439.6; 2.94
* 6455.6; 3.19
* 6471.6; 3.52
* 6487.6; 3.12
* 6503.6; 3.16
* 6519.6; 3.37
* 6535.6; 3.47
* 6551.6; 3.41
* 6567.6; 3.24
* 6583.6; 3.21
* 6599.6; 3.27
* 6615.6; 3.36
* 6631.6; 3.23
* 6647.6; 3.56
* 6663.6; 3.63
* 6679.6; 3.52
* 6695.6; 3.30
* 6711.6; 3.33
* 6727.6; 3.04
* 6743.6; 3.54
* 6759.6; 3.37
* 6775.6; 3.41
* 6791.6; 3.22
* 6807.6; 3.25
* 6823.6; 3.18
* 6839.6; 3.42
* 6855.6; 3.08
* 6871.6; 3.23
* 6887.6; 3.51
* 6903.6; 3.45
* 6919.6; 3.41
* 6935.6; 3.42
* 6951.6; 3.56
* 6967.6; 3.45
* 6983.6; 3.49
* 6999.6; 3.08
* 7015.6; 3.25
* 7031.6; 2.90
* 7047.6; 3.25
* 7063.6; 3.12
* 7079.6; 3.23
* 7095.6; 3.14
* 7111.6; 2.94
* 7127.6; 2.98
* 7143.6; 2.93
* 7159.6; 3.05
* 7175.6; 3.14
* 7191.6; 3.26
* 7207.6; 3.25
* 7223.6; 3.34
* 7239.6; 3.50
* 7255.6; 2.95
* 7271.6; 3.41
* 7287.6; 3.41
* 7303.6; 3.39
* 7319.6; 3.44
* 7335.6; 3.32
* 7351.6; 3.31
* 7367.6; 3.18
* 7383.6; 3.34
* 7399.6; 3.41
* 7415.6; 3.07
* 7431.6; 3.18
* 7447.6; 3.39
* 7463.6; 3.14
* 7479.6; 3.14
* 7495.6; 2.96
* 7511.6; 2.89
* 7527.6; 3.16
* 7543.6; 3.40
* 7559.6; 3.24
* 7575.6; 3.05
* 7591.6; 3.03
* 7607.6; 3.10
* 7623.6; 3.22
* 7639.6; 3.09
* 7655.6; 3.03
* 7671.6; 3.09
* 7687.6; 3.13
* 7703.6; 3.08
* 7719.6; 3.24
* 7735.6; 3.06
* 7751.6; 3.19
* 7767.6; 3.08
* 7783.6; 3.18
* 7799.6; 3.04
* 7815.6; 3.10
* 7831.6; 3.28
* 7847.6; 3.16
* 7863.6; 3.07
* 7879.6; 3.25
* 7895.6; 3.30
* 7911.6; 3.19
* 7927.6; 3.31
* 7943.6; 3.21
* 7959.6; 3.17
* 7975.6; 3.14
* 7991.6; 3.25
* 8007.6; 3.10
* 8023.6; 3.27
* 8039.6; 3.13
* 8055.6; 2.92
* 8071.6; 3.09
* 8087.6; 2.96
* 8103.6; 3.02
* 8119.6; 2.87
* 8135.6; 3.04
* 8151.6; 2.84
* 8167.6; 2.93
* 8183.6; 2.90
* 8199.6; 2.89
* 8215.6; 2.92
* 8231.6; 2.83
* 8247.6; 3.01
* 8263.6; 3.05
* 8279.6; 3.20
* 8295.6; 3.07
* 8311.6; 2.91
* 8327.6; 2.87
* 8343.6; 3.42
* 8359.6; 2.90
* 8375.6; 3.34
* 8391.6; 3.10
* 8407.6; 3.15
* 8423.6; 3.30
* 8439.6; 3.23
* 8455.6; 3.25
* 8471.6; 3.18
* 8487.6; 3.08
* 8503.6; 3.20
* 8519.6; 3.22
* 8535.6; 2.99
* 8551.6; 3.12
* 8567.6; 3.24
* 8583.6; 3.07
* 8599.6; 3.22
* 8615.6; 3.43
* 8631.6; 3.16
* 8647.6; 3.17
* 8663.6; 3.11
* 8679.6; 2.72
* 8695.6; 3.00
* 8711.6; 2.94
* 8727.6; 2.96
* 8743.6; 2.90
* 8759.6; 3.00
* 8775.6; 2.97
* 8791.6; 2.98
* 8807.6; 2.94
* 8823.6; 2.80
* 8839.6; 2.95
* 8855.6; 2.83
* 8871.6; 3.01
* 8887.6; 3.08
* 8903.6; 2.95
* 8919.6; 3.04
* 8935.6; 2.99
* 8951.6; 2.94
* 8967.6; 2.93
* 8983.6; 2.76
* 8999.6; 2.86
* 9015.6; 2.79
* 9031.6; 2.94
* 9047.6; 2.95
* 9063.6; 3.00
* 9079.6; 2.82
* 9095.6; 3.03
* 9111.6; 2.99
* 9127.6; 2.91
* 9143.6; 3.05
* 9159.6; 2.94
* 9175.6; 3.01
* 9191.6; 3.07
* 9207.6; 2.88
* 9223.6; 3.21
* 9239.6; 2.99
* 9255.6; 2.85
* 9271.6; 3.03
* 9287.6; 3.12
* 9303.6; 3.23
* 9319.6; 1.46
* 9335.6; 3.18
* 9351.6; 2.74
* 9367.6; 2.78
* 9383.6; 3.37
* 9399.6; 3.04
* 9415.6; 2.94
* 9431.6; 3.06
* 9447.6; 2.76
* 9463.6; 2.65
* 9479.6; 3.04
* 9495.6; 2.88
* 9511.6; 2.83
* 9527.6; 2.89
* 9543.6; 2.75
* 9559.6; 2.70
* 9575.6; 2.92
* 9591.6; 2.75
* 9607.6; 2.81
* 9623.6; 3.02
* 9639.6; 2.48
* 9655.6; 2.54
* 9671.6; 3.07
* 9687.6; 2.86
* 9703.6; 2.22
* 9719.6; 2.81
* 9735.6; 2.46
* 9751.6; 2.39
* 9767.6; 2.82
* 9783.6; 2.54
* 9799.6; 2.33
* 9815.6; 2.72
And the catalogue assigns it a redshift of 0.141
